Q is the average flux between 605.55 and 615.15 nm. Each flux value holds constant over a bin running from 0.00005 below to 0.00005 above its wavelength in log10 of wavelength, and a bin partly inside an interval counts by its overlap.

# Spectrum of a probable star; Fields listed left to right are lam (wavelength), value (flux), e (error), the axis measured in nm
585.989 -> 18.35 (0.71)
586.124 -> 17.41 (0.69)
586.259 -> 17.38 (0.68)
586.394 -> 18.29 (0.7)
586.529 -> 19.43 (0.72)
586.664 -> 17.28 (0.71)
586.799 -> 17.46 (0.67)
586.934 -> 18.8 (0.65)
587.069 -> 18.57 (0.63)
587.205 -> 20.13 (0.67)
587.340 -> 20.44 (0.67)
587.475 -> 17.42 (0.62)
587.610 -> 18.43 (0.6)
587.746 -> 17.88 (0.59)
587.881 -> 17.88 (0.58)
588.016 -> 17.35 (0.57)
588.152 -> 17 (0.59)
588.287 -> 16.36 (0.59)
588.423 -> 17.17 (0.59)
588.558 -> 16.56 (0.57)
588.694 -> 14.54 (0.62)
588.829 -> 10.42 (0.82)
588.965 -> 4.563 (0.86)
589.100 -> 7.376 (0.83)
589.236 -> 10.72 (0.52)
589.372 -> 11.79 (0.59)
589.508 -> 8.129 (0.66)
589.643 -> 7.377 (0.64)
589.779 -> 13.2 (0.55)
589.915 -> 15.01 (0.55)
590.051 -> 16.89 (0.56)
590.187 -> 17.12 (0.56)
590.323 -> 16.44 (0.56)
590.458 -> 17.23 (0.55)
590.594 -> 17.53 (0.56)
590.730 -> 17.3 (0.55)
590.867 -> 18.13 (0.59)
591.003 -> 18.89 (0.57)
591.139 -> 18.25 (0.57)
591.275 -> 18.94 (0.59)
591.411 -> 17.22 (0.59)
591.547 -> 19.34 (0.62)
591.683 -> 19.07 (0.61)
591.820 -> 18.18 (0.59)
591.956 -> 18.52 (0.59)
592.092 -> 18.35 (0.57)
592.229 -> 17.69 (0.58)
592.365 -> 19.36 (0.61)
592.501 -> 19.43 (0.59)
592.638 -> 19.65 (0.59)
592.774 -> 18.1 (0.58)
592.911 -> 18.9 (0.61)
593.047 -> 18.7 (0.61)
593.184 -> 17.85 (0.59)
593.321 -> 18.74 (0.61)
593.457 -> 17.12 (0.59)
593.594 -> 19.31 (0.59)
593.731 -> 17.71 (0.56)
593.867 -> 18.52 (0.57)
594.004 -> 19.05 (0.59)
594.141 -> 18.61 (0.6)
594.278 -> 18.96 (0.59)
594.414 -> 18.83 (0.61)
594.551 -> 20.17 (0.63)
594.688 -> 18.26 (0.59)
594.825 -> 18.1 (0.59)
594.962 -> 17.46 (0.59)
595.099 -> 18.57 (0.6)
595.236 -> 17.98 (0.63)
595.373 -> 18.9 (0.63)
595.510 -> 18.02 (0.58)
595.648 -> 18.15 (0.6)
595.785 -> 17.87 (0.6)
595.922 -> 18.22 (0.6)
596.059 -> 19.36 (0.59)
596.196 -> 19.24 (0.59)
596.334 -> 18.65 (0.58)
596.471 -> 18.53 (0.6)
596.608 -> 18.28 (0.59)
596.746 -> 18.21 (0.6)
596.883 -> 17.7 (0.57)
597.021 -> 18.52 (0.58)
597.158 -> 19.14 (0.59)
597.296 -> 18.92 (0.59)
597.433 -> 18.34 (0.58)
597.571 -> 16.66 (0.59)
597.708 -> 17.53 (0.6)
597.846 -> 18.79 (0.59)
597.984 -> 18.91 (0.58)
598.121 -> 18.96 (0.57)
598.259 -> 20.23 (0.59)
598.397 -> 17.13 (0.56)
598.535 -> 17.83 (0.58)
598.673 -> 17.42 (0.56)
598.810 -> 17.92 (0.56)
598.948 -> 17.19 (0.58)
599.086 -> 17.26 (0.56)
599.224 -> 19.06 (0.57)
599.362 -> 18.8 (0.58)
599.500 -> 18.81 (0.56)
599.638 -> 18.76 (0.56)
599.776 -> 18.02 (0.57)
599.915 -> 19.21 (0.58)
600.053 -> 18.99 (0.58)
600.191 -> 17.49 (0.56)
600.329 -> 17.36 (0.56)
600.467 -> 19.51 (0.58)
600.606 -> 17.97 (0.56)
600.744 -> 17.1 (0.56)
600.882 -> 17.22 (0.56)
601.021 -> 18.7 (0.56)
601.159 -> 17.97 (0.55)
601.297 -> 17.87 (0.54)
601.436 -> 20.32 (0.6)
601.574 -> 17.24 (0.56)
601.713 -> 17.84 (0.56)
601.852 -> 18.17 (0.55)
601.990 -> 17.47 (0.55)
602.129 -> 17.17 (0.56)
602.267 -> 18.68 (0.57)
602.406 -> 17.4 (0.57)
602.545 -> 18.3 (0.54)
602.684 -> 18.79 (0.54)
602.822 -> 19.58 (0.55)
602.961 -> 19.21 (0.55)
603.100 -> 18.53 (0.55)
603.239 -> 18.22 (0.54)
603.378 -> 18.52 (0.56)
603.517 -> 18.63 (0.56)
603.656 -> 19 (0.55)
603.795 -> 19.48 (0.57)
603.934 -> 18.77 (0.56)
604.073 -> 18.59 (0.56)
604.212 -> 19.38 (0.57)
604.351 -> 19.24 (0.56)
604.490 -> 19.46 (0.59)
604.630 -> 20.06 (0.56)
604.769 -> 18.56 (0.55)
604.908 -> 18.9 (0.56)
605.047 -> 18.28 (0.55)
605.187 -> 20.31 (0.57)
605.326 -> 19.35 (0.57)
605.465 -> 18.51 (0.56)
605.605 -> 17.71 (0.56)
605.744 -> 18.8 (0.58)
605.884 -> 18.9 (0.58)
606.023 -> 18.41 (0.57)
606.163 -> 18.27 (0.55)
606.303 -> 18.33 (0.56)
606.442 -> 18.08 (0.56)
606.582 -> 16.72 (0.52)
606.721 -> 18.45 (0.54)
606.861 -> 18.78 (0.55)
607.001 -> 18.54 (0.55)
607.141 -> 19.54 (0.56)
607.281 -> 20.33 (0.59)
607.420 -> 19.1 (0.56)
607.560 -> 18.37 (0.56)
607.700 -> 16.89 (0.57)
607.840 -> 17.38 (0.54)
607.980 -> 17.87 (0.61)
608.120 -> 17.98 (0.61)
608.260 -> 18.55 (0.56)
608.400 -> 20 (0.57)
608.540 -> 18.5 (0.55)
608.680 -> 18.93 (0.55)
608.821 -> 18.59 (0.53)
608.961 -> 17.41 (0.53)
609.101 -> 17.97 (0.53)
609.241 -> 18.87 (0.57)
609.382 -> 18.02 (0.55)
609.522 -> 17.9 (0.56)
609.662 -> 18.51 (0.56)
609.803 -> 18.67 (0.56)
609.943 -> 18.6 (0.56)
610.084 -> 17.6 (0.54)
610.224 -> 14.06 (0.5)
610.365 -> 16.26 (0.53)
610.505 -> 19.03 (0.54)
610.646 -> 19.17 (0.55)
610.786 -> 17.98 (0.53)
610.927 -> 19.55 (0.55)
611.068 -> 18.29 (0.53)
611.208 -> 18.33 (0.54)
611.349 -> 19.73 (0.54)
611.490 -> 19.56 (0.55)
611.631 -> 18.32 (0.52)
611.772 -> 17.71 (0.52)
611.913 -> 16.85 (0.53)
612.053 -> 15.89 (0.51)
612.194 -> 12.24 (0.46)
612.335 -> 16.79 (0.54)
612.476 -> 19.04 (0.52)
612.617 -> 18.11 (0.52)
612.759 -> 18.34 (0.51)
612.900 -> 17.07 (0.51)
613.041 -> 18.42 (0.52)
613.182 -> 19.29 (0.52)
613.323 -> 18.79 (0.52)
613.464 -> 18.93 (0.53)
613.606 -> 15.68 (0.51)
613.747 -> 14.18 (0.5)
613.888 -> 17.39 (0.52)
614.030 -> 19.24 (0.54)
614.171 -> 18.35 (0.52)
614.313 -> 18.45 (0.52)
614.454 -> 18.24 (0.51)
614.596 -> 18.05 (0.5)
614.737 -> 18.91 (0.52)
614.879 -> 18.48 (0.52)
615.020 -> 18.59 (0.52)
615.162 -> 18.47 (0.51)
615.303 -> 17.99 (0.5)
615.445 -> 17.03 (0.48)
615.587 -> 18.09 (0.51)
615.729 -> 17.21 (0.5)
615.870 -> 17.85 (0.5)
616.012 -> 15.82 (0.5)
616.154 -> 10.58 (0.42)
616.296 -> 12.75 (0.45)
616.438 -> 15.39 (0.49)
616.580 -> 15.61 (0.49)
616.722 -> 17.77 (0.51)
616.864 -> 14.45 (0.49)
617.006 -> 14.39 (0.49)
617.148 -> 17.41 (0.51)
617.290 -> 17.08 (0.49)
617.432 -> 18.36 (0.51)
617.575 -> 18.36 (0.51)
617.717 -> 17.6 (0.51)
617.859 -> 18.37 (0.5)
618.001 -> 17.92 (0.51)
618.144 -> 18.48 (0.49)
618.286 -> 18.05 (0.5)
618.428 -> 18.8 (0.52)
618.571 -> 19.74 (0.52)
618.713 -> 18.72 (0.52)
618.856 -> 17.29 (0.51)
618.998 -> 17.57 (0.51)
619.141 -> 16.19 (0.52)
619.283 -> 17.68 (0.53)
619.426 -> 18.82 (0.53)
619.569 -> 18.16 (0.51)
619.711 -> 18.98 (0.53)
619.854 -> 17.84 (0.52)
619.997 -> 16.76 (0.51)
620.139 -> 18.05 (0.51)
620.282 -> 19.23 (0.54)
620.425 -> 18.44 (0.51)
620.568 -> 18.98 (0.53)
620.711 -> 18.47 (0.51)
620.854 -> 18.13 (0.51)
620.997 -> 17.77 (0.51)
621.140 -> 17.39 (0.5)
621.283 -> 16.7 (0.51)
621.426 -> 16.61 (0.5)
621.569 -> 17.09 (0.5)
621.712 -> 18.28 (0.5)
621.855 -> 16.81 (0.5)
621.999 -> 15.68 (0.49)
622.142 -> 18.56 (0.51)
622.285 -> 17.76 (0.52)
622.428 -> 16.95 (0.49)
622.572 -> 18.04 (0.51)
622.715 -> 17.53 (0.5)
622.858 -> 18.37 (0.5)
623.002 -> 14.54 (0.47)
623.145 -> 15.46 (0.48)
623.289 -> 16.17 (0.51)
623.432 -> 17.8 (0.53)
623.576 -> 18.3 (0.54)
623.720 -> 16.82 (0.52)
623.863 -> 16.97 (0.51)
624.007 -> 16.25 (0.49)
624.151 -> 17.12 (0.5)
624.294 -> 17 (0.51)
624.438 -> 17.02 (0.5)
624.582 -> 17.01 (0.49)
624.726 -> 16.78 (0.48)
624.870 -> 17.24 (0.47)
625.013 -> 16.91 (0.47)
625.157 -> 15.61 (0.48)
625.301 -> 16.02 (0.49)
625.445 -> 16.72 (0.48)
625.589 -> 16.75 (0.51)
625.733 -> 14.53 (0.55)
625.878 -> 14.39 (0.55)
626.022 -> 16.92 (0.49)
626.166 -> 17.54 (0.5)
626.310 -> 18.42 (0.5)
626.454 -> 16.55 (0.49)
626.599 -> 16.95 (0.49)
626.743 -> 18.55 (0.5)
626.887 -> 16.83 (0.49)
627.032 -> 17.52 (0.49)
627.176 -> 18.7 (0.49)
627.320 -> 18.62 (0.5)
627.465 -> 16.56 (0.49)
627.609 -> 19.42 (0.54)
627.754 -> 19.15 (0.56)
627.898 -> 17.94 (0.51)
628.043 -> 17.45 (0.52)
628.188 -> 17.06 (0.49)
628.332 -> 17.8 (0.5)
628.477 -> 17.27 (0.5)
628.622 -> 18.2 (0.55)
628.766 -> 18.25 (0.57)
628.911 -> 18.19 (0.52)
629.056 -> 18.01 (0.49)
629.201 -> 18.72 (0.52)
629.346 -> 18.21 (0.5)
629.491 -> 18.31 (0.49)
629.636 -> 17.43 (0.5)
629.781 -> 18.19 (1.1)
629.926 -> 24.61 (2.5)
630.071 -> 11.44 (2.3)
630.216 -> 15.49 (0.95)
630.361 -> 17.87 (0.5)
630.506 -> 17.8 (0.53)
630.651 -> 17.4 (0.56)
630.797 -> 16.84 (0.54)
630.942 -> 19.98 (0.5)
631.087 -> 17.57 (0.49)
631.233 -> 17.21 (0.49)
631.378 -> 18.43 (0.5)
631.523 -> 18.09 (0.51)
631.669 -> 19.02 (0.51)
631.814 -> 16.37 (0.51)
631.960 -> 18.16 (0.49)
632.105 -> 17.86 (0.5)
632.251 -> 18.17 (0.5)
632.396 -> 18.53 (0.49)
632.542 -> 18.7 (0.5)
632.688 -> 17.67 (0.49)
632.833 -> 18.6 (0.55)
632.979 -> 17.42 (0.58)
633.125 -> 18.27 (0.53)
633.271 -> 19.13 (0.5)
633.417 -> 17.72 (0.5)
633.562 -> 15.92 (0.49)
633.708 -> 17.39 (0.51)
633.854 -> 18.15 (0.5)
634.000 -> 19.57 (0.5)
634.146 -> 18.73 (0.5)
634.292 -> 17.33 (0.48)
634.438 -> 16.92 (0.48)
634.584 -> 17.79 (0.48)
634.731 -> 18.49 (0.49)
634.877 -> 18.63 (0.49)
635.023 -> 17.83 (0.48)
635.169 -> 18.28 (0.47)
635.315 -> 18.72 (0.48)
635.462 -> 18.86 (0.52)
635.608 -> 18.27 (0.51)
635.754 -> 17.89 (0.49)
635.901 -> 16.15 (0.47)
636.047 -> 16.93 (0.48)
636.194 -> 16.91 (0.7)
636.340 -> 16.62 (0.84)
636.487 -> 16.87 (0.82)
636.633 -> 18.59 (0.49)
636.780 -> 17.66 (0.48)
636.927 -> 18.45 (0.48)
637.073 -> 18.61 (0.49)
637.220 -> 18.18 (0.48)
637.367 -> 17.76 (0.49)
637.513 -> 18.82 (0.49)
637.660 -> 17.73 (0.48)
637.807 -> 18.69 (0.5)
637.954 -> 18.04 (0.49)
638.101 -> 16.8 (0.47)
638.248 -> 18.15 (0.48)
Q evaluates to 18.1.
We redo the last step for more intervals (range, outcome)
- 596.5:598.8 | 18.3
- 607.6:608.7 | 18.2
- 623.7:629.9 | 17.4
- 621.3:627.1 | 16.9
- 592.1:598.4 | 18.5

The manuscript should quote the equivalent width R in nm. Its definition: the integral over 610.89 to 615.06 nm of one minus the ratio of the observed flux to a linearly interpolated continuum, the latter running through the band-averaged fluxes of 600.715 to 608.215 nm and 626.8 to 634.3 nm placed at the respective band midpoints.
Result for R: 0.10 nm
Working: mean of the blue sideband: 18.5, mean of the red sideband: 18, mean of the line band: 17.9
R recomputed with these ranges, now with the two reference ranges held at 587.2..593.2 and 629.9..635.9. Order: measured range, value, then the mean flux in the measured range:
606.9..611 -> -0.305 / 18.3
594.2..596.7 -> -0.304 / 18.5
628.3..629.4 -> -0.021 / 18.1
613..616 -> -0.124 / 17.9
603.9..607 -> -0.335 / 18.7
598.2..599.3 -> -0.089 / 18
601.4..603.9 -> -0.248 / 18.5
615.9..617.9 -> 0.152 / 16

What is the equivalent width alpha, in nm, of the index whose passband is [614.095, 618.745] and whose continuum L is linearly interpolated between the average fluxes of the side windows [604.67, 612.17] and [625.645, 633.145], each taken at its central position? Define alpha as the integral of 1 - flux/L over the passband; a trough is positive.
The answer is 0.201 nm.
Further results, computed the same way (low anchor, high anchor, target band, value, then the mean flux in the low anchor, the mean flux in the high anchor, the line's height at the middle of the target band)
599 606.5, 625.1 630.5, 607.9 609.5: -0.01 nm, 18.5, 17.5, 18.3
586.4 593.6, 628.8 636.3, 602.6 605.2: -0.29 nm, 16.7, 17.9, 17.1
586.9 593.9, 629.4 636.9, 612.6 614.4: -0.06 nm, 16.6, 17.9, 17.3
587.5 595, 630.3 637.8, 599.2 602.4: -0.23 nm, 16.7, 17.9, 17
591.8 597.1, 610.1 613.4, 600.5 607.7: -0.18 nm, 18.5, 17.8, 18.1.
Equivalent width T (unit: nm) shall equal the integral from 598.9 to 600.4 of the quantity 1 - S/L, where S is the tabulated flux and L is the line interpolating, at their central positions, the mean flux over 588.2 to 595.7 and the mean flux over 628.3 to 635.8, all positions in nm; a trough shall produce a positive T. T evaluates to -0.11 nm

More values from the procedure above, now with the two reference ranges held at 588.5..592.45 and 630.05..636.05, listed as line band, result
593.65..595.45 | -0.34 nm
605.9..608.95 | -0.40 nm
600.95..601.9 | -0.14 nm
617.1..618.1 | -0.06 nm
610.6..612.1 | -0.16 nm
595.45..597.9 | -0.41 nm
